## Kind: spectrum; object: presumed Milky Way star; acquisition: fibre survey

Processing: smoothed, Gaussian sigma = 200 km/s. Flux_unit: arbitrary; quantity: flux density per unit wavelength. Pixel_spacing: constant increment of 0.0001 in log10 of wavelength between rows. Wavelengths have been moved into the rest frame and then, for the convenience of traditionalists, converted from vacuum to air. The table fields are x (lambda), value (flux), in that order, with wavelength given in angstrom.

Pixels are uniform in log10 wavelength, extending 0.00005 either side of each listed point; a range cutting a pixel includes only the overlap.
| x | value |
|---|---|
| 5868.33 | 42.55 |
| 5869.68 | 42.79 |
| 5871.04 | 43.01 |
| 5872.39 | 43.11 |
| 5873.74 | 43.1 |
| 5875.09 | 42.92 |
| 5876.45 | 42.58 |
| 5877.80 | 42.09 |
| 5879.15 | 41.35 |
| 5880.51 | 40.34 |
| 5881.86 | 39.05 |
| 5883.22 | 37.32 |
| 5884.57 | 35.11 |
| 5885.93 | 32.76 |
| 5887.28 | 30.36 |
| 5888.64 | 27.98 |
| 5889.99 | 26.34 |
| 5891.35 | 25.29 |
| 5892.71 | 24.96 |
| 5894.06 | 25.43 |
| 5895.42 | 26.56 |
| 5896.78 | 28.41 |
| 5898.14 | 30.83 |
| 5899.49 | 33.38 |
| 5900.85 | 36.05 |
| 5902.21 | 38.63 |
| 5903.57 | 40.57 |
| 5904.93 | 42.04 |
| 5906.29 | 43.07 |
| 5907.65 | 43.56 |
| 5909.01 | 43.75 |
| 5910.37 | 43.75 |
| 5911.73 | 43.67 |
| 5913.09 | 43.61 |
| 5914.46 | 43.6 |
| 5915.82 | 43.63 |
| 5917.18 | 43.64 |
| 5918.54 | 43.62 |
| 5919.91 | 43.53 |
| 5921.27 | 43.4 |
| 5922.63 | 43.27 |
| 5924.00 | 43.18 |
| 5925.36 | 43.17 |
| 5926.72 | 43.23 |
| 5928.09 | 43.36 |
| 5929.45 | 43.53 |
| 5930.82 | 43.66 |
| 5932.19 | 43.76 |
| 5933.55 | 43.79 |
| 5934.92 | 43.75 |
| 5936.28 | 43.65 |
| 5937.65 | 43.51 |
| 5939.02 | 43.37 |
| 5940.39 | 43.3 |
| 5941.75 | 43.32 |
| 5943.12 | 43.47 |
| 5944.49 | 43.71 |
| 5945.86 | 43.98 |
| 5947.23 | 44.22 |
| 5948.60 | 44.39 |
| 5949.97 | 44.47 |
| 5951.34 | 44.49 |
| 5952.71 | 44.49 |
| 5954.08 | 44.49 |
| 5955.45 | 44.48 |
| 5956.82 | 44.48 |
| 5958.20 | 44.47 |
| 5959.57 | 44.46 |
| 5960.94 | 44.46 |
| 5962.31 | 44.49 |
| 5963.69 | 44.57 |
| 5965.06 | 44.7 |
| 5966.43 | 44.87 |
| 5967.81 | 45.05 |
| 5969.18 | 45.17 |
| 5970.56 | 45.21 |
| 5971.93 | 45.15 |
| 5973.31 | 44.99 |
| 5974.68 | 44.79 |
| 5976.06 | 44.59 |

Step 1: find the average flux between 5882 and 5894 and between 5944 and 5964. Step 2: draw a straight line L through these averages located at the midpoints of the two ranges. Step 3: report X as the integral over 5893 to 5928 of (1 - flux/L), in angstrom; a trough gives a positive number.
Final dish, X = -4.62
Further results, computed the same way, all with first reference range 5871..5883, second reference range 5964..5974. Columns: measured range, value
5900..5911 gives 0.4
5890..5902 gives 3.8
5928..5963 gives 0.1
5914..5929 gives 0.0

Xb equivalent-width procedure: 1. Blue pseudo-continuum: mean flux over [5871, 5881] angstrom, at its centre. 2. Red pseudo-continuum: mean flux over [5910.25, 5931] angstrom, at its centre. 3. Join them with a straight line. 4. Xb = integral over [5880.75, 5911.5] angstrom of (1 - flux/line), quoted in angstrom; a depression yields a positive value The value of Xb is 6.0 angstrom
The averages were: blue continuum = 42.3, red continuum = 43.5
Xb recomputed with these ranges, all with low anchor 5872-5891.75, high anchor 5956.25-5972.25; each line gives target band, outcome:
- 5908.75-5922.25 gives -1.22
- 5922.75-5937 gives -0.73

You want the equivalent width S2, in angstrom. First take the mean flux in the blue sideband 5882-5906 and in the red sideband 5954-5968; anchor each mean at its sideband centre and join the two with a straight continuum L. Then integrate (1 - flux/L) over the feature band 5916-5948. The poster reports -3.6 angstrom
